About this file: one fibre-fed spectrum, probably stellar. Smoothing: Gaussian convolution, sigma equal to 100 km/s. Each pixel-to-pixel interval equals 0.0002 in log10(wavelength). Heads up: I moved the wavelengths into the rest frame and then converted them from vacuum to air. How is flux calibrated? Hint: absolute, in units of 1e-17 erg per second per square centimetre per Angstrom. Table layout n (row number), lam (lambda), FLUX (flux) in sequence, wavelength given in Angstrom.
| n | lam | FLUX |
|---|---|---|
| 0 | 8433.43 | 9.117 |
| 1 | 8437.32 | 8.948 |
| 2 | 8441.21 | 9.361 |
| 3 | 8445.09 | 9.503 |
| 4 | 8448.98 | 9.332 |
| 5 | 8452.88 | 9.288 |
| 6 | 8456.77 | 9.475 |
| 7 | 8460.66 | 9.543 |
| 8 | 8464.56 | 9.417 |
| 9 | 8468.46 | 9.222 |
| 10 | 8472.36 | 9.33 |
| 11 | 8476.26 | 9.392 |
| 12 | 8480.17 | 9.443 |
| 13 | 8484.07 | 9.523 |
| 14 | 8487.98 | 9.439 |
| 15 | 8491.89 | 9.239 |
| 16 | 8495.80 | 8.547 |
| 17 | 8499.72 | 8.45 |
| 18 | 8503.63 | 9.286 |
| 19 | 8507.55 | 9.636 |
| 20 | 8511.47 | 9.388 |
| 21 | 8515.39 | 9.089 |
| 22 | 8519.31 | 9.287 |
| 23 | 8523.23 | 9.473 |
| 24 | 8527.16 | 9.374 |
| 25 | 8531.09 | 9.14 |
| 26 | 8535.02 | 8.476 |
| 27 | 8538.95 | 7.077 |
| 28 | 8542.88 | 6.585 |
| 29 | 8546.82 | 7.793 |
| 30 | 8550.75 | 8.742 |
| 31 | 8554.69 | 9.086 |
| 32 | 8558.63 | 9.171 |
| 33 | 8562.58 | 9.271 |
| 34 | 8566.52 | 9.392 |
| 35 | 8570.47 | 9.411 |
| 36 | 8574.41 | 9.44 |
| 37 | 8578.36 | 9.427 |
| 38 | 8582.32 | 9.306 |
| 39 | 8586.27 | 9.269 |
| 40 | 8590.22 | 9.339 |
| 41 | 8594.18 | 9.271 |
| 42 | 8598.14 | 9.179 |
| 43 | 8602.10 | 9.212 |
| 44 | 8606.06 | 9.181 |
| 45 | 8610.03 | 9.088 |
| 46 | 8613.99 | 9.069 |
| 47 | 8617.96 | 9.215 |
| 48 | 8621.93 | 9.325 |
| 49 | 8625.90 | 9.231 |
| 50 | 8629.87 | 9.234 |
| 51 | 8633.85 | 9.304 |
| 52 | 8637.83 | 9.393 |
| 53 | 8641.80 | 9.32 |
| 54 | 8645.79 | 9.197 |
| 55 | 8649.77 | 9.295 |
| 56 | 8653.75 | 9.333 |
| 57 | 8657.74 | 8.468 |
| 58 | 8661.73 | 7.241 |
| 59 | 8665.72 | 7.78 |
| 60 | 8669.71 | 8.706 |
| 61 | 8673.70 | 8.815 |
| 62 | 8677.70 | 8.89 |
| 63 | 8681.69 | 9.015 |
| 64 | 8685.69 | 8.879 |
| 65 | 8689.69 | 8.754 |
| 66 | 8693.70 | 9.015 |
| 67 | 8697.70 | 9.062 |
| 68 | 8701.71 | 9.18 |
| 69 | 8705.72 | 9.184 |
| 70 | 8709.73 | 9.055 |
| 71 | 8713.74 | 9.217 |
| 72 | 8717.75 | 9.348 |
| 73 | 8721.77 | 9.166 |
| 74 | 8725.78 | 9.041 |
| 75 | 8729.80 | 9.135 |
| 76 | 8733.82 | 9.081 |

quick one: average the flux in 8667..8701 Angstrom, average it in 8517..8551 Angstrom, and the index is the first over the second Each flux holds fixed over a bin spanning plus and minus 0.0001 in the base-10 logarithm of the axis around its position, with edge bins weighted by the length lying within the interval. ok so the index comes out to 1.05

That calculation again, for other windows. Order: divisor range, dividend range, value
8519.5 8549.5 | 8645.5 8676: 1.03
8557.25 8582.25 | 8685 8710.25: 0.96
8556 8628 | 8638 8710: 0.96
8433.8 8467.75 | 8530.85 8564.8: 0.89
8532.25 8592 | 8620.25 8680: 1.01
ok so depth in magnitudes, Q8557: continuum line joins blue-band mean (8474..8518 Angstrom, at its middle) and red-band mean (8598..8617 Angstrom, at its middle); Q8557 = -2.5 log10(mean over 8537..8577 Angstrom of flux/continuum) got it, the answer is 0.07 mag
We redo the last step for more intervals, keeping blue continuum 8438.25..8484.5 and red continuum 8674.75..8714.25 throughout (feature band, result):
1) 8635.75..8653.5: -0.03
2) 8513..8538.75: 0.03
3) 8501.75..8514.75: -0.01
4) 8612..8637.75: -0.01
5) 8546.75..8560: 0.05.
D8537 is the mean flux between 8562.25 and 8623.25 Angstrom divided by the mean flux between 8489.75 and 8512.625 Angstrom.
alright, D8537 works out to 1.0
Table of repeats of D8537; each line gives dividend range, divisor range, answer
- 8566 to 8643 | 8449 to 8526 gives 1.00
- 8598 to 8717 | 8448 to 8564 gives 1.00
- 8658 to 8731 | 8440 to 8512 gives 0.95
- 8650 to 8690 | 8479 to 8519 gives 0.94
